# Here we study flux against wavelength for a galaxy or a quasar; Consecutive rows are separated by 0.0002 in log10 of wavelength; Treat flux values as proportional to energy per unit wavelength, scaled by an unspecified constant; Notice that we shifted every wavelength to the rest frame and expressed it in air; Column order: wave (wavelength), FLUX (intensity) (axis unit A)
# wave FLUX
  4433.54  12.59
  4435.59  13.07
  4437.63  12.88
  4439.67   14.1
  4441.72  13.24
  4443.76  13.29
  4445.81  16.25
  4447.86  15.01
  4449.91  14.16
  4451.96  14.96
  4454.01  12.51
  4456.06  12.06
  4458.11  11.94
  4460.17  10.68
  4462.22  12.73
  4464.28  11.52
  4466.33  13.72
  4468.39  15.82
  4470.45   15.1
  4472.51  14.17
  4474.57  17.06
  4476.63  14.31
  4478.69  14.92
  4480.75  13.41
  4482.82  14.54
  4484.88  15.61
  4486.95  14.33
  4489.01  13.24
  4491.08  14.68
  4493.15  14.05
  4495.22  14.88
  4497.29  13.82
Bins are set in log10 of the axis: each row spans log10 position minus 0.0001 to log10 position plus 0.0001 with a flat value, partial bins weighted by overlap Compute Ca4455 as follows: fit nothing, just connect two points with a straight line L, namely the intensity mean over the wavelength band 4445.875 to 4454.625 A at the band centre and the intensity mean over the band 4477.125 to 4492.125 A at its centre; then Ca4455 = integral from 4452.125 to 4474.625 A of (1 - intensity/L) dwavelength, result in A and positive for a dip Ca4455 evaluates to 1.8 A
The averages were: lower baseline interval 14.5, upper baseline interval 14.4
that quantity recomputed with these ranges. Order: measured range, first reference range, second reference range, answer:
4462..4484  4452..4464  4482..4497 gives -1.8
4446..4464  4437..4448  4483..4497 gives 1.4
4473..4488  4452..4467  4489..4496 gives -1.4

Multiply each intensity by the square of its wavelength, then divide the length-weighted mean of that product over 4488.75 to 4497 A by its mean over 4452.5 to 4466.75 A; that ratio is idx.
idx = 1.2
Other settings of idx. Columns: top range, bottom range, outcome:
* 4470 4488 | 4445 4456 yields 1.05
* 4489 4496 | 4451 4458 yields 1.12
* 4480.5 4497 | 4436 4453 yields 1.03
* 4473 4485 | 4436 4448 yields 1.08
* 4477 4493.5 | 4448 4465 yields 1.14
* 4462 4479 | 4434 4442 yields 1.10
